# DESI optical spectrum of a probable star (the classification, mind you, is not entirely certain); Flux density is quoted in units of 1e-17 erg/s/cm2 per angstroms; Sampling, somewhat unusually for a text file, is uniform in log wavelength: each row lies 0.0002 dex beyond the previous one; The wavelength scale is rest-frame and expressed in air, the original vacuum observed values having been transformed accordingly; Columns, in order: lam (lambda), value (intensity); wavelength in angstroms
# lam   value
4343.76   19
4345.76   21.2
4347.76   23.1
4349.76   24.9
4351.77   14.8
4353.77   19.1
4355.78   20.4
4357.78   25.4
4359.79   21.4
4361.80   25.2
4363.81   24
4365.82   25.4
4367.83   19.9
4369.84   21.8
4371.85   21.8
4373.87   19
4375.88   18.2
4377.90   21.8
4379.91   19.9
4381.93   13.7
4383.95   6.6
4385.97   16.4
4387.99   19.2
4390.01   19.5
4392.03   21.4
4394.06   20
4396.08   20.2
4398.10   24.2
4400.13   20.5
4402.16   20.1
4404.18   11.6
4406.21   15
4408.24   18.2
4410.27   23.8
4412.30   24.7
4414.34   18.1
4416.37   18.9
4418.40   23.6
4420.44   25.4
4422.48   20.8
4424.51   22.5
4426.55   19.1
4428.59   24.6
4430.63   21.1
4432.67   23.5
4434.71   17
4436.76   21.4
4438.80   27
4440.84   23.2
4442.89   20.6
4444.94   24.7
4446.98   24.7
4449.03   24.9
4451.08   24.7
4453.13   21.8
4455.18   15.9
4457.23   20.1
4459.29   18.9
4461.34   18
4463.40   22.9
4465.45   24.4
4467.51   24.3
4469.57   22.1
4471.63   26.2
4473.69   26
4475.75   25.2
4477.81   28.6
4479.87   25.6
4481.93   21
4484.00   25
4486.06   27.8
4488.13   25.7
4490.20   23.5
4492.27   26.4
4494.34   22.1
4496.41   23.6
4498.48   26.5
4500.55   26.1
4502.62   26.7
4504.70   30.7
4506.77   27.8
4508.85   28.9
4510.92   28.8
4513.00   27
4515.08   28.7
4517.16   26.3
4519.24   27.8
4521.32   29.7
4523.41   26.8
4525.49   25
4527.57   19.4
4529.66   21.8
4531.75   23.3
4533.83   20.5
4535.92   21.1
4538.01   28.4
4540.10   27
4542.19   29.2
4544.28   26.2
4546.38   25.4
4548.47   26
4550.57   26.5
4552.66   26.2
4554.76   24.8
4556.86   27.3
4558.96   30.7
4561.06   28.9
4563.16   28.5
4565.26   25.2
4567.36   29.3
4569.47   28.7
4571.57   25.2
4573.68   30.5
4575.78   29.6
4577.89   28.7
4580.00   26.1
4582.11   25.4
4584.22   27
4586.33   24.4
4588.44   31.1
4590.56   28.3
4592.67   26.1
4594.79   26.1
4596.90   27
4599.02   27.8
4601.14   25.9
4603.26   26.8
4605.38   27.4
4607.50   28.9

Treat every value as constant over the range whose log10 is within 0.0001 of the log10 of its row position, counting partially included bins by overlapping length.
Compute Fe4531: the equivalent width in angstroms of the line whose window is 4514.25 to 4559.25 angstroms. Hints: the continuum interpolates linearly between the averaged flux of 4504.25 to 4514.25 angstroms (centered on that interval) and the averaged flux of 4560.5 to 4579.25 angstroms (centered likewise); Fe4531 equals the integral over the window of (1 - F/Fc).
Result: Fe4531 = 4.2 angstroms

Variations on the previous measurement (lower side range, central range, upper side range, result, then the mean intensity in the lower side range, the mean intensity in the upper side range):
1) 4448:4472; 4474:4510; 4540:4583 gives -3.5 angstroms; 21.9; 27.4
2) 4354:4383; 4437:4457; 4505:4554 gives 0.6 angstroms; 21.2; 26.1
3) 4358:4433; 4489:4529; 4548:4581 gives -1.8 angstroms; 20.3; 27.7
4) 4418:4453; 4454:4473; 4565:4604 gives 1.8 angstroms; 22.8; 27.4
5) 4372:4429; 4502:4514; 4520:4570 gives -2.0 angstroms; 19.5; 26.1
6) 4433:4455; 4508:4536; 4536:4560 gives 0.3 angstroms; 22.7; 26.8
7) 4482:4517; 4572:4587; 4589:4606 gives -0.3 angstroms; 26.4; 27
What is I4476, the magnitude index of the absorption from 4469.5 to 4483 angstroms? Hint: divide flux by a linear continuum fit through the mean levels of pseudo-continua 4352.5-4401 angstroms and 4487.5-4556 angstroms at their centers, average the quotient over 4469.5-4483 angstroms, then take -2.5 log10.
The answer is -0.048 mag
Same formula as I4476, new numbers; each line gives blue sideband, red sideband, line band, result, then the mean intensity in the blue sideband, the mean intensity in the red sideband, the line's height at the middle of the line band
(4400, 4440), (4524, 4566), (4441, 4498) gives -0.04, 20.9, 25.6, 22.7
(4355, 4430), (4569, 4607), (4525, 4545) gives 0.06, 20.3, 27.3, 25.4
